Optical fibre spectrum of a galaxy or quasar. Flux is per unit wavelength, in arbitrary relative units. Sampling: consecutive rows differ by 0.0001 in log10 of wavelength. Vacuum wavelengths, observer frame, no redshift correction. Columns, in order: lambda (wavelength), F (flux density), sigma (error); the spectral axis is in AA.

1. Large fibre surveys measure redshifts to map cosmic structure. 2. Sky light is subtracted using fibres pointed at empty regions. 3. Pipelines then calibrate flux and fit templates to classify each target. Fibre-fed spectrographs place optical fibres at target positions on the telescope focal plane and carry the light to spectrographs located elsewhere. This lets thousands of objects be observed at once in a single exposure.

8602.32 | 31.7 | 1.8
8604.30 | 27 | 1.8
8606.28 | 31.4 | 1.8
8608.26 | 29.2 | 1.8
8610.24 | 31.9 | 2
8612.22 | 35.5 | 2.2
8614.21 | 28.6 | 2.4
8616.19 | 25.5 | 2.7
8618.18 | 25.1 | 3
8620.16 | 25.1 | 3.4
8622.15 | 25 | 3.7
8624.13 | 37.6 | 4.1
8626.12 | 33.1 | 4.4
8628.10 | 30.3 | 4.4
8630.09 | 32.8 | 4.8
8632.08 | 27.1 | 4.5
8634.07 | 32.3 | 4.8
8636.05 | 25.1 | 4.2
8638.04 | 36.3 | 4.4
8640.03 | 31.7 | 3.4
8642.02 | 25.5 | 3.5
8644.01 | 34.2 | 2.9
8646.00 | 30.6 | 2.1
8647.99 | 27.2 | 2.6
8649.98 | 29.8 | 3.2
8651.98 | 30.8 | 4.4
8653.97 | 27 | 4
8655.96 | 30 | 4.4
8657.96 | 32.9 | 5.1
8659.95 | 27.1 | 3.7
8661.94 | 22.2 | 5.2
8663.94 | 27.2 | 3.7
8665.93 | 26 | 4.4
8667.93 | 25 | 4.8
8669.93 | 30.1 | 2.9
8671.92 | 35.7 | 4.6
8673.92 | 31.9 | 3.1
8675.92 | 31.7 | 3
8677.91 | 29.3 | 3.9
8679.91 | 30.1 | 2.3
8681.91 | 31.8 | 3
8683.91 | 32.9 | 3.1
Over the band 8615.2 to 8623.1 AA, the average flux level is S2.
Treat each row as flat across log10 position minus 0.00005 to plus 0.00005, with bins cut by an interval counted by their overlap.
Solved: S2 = 25.2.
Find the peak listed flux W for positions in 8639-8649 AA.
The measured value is 34.2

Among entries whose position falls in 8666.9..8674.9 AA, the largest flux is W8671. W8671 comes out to 35.7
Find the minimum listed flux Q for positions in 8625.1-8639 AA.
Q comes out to 25.1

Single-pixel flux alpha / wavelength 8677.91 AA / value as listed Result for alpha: 29.3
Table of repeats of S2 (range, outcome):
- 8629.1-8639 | 30.7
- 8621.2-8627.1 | 32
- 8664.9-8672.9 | 29.2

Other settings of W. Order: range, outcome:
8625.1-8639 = 36.3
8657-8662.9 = 32.9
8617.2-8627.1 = 37.6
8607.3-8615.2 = 35.5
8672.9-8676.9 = 31.9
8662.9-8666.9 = 27.2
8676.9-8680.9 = 30.1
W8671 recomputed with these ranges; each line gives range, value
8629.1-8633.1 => 32.8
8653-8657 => 30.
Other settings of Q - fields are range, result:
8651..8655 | 27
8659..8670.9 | 22.2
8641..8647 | 25.5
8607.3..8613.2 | 29.2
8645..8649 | 27.2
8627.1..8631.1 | 30.3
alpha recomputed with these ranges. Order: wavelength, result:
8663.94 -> 27.2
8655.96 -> 30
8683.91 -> 32.9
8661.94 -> 22.2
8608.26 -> 29.2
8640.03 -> 31.7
